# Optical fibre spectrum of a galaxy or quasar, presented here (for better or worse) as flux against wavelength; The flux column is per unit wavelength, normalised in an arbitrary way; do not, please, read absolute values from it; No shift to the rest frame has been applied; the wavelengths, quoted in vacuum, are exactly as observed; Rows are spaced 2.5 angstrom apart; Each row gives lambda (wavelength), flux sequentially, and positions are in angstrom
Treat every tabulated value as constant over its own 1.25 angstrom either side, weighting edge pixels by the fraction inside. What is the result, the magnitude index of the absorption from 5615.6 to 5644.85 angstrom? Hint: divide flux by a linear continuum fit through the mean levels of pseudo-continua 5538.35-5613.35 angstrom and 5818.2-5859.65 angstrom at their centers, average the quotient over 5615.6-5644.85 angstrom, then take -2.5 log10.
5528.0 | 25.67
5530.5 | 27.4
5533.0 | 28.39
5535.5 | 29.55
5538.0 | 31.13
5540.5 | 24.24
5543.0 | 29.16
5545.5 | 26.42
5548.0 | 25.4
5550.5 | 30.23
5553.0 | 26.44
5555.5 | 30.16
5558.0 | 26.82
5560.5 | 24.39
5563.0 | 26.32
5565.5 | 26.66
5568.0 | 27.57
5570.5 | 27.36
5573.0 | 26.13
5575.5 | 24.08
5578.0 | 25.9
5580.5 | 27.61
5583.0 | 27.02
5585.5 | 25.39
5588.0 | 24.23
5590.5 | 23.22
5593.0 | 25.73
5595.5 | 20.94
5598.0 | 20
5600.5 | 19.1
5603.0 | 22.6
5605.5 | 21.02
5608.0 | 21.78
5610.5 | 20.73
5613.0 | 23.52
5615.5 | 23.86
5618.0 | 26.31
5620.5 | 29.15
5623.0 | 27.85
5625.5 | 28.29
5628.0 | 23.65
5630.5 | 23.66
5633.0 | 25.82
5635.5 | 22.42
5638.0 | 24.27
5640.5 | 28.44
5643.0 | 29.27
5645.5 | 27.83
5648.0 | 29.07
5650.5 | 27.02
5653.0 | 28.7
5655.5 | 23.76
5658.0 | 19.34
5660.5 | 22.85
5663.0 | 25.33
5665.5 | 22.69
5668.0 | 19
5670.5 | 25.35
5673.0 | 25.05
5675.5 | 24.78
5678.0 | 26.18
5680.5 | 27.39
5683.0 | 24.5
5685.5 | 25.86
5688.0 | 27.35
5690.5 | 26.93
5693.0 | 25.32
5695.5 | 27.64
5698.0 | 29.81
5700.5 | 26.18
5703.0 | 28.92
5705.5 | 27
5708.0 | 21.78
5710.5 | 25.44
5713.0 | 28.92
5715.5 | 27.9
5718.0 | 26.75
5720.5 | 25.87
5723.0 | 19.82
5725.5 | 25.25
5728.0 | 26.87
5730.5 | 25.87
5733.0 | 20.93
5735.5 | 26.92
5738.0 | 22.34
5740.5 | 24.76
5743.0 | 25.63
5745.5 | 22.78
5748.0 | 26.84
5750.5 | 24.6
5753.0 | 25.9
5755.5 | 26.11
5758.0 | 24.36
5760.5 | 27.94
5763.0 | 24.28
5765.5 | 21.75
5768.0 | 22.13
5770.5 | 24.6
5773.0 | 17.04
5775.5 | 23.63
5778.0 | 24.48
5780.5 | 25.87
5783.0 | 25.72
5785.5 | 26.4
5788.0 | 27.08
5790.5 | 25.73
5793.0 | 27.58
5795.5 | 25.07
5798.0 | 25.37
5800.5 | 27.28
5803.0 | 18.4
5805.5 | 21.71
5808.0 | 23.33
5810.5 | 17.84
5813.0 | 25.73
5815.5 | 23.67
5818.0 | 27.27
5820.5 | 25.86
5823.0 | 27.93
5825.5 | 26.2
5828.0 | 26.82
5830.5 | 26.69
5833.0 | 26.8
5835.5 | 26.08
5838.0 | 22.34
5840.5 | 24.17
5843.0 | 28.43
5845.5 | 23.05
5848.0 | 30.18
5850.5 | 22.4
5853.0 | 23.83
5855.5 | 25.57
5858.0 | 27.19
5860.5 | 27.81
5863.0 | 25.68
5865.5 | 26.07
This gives -0.04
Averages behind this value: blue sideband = 25.1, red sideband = 25.9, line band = 26.2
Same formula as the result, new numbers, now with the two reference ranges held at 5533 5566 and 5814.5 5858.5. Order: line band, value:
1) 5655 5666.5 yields 0.18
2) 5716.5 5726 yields 0.09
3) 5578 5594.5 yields 0.07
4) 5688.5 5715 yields -0.01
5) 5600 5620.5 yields 0.18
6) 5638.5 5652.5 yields -0.05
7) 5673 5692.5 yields 0.03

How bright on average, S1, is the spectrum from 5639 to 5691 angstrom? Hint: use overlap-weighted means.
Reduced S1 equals 25.5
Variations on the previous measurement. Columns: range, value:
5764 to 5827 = 24.3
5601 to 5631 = 24.3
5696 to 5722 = 26.8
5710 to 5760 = 25.2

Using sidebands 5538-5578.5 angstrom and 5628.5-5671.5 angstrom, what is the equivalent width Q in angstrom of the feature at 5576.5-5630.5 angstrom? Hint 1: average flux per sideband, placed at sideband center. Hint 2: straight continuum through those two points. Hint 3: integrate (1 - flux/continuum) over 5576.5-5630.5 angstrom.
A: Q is 3.6 angstrom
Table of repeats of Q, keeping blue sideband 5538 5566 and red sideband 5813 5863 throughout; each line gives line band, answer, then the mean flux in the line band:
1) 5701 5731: 0.6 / 25.9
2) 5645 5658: 0.1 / 26.5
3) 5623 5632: 0.4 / 25.6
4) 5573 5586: 0.5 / 26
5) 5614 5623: 0.1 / 26.6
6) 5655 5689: 3.0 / 24.2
